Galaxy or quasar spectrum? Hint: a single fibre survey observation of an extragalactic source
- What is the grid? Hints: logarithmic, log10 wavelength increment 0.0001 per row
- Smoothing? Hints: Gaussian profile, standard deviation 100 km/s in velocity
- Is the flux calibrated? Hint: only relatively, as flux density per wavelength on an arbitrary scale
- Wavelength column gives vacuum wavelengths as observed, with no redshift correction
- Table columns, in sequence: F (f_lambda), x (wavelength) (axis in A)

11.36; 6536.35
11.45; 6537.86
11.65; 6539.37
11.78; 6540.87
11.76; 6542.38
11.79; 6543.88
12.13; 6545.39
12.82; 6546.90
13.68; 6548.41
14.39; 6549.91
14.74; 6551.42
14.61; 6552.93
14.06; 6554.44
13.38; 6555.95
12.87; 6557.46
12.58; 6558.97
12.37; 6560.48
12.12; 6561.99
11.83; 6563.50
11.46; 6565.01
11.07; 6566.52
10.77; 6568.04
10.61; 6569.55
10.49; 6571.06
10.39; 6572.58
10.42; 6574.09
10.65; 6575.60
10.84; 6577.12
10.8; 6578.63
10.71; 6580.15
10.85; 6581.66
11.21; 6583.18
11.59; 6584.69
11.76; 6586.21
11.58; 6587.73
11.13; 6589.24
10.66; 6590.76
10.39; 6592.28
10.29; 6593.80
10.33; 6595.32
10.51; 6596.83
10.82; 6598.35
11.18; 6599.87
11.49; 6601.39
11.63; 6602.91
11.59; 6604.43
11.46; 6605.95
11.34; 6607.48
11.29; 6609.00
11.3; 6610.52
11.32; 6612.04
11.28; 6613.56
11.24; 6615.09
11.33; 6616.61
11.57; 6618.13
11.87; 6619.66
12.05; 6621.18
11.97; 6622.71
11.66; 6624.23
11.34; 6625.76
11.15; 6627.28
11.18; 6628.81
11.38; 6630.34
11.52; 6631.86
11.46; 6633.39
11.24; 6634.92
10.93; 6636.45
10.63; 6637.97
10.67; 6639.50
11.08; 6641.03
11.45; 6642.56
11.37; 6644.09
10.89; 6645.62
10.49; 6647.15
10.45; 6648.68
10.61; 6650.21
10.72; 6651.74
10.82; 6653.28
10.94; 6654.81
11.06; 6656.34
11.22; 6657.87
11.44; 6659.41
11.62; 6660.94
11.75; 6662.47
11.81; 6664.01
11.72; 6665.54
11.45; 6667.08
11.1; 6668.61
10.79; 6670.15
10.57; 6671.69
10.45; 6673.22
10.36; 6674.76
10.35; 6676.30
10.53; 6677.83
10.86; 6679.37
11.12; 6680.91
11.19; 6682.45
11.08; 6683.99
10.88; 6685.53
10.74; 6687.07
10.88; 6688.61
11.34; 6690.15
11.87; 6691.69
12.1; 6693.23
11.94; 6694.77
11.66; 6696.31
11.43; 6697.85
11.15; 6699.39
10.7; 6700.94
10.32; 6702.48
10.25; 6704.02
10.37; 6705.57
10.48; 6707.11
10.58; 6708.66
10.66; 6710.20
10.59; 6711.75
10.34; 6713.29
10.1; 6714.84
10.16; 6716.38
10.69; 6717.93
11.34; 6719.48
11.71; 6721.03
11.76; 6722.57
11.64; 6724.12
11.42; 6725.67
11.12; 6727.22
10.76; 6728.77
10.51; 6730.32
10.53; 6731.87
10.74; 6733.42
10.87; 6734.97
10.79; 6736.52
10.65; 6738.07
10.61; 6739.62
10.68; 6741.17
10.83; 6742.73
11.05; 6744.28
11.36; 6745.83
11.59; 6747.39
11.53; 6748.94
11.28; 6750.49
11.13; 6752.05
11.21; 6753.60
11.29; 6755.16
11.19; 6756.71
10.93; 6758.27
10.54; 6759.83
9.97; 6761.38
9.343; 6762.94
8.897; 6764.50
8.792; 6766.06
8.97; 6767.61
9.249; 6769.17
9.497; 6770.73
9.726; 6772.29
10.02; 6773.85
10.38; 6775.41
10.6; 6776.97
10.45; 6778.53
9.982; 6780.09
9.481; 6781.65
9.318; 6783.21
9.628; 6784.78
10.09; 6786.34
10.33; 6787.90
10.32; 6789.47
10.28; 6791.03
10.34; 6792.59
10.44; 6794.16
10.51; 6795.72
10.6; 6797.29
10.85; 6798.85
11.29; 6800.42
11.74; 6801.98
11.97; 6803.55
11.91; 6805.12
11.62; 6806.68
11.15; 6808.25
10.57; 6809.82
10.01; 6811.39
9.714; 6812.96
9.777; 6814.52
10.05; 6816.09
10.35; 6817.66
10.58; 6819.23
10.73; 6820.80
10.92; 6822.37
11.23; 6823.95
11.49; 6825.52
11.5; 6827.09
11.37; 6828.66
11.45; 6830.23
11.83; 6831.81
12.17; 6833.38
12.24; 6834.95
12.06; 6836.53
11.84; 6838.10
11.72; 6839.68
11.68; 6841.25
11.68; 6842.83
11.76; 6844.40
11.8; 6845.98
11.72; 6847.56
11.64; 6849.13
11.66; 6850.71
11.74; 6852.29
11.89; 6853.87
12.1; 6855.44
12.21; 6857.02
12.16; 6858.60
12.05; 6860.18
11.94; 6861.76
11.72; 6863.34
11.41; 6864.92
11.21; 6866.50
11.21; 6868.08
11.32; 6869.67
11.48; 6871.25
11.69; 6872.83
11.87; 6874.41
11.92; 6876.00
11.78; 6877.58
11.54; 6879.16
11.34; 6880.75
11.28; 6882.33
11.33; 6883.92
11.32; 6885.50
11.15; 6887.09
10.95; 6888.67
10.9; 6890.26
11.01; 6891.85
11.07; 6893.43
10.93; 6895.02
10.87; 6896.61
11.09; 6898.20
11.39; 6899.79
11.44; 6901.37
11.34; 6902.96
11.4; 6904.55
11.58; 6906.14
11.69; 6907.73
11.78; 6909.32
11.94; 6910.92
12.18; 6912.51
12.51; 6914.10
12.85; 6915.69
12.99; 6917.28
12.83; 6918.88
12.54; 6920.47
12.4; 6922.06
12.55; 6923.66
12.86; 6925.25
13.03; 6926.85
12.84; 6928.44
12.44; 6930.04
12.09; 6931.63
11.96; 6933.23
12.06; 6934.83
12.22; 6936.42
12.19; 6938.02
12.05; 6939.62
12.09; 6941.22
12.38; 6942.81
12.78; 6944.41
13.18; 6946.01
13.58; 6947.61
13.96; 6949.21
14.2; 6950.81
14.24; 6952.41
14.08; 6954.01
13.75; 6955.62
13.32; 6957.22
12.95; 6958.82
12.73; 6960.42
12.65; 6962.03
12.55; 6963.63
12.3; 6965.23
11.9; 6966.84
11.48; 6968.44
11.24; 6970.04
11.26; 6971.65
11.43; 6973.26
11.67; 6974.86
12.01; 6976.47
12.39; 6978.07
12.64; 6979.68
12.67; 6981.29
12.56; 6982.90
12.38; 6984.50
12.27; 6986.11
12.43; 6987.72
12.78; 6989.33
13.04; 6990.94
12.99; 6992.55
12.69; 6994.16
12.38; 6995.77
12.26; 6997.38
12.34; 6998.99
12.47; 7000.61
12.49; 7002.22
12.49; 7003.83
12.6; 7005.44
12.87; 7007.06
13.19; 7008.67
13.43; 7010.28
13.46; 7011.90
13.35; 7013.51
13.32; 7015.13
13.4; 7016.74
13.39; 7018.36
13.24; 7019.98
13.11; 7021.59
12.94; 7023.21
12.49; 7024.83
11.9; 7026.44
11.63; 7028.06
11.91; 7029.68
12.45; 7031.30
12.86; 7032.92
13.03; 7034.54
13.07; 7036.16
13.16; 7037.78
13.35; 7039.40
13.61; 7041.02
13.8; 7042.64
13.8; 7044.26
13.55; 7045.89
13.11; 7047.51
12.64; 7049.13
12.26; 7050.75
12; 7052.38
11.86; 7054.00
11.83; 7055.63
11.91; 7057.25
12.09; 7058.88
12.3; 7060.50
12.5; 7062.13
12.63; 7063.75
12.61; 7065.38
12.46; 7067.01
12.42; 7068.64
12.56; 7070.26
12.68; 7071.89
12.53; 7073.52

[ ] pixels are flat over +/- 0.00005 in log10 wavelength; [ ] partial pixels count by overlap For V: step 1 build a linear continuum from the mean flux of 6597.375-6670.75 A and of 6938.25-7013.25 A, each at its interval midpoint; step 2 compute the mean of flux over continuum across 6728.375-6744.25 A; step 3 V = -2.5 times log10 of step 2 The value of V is 0.09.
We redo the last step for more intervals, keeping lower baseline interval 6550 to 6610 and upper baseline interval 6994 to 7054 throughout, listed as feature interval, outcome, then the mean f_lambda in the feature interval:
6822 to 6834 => 0.07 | 11.5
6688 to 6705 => 0.06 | 11.2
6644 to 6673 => 0.06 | 11.1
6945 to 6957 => -0.10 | 13.8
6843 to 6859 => 0.04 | 11.9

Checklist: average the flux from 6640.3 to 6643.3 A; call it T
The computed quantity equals 11.3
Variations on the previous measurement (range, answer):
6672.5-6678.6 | 10.4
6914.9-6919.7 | 12.9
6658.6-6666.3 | 11.7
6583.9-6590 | 11.5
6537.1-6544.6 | 11.7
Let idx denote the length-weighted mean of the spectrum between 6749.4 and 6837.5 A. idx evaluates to 10.6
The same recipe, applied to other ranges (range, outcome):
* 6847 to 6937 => 11.8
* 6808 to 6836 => 11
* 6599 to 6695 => 11.2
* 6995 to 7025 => 12.9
